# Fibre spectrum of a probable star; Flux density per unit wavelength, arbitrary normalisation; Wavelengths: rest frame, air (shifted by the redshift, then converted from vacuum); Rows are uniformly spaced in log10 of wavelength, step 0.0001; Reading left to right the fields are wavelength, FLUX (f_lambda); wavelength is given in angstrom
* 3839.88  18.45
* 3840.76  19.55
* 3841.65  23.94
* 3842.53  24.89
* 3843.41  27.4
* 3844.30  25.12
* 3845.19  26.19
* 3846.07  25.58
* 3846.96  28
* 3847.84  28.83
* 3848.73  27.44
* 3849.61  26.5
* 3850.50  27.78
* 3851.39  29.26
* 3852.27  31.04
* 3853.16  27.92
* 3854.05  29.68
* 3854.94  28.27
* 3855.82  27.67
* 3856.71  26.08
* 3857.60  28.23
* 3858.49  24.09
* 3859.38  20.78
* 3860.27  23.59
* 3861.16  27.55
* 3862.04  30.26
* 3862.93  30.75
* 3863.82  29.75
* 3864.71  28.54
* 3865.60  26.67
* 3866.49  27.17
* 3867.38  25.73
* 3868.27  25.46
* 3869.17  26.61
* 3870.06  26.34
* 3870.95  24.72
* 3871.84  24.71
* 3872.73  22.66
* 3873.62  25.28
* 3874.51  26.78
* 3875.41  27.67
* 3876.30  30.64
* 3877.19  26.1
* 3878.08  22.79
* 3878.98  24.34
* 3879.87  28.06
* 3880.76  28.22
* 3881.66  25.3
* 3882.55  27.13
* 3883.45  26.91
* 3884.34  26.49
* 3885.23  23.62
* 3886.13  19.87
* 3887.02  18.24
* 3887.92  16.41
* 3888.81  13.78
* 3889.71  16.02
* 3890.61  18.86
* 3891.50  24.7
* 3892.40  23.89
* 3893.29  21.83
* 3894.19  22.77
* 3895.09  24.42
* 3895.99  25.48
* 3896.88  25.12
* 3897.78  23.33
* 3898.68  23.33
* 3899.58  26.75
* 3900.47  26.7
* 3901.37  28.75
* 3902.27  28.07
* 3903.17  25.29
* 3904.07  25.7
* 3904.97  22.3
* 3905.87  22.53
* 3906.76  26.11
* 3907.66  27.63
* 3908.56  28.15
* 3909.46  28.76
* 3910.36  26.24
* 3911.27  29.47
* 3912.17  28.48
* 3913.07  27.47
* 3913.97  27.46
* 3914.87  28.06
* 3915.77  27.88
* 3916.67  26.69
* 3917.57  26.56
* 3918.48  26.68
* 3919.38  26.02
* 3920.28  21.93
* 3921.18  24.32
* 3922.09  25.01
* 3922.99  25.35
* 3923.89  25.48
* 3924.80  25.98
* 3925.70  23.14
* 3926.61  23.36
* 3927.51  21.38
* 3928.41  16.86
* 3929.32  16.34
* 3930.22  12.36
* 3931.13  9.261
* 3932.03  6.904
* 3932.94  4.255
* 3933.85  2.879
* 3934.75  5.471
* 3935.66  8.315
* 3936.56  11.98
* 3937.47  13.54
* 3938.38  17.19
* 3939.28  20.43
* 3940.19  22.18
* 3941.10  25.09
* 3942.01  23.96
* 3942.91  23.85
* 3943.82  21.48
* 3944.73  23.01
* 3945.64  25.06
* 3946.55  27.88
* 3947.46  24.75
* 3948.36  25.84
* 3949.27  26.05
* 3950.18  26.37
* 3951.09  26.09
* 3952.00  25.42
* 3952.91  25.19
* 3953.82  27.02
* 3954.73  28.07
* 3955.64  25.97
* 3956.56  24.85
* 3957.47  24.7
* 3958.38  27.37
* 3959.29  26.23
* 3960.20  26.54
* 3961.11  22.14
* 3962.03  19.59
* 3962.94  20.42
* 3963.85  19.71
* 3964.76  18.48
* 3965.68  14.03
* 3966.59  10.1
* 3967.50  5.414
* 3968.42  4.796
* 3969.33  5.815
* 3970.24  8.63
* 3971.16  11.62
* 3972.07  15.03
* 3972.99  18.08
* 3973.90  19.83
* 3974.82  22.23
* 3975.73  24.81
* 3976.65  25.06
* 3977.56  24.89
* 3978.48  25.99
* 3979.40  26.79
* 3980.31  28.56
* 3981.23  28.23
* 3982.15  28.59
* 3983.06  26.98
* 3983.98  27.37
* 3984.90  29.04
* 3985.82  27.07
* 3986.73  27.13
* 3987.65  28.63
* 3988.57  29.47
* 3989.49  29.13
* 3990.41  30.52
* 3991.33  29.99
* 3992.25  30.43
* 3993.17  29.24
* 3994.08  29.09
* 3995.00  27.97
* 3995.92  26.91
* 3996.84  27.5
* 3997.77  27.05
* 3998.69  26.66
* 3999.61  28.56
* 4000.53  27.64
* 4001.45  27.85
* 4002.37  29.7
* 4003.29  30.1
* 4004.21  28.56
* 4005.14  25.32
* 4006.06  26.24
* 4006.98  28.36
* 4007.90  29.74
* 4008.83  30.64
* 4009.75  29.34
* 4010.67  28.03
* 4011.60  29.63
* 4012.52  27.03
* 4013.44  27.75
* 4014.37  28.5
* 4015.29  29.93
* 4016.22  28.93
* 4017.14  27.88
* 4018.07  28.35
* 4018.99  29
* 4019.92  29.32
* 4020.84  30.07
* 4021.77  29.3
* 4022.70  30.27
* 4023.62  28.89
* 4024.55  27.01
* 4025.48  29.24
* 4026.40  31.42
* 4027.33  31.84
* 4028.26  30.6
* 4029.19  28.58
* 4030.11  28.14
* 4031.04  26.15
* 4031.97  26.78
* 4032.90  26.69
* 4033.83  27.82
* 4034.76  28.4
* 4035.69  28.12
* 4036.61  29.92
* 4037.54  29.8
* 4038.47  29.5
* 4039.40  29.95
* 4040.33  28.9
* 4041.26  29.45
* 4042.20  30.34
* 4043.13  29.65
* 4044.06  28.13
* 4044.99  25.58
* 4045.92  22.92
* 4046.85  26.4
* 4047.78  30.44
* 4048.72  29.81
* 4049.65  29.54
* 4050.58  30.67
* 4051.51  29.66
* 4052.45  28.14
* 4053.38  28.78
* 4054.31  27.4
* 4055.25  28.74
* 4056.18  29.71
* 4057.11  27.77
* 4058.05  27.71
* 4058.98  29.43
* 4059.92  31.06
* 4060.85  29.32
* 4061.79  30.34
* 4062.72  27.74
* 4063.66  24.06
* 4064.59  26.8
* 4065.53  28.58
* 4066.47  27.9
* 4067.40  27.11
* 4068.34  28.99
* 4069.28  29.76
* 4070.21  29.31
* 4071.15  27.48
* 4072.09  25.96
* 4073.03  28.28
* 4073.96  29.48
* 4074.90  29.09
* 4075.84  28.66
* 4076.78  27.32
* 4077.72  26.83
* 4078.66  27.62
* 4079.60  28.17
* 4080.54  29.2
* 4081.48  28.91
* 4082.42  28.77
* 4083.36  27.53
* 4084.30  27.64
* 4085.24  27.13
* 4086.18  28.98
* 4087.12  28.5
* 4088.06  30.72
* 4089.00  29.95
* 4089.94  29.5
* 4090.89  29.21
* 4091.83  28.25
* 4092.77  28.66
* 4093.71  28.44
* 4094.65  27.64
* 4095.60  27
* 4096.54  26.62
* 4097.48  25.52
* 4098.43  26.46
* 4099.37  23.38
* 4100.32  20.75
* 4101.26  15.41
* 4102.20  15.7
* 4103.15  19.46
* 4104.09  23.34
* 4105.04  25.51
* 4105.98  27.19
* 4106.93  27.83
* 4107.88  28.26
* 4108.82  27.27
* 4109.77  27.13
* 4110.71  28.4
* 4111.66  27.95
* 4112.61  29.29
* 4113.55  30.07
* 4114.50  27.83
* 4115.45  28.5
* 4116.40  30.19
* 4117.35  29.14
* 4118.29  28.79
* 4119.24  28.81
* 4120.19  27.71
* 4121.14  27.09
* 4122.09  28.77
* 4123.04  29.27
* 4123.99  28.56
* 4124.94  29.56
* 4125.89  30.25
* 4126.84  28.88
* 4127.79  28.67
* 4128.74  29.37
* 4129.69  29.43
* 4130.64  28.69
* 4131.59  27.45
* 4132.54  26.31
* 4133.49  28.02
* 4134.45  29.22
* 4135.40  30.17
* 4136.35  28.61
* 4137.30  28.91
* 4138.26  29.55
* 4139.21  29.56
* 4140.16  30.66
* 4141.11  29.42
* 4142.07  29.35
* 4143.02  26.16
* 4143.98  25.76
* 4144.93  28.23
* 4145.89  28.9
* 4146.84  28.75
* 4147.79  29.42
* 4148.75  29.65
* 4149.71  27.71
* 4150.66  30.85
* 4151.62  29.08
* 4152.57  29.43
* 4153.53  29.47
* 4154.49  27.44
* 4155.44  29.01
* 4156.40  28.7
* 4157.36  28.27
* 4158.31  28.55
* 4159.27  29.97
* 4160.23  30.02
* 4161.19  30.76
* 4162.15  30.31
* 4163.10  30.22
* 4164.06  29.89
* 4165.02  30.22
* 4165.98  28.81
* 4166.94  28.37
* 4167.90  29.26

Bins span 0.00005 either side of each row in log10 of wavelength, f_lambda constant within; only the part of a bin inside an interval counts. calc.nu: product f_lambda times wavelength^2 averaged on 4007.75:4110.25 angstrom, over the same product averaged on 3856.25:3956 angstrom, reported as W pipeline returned 1.3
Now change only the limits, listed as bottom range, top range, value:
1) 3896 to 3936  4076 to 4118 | 1.31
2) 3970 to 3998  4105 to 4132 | 1.19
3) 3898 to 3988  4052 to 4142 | 1.35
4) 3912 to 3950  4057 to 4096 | 1.46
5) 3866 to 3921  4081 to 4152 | 1.24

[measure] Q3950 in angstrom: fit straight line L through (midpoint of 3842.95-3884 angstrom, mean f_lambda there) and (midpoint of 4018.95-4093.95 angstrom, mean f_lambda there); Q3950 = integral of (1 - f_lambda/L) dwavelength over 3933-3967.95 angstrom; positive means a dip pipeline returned 8.8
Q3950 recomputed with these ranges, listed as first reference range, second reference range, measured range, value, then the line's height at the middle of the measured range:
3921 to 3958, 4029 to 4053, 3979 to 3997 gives -3.06 angstrom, 24.3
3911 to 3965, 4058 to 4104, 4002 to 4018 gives -2.55 angstrom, 24.6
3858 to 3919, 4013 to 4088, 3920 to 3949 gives 8.11 angstrom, 26.3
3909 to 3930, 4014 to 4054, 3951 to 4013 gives 5.80 angstrom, 27.1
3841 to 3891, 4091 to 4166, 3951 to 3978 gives 6.78 angstrom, 26.5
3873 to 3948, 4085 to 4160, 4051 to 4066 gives -1.22 angstrom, 26.3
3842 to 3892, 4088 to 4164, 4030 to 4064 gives -1.50 angstrom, 27.3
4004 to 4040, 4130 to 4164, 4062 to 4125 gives 3.23 angstrom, 28.9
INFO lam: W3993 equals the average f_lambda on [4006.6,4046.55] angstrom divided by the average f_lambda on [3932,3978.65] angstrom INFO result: 1.5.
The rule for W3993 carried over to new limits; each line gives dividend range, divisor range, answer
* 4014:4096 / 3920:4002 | 1.29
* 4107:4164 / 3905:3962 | 1.28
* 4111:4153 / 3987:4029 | 1.00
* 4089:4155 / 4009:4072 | 0.97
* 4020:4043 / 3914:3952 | 1.40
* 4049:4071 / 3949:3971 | 1.42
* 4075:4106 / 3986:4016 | 0.93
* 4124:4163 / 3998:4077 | 1.01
